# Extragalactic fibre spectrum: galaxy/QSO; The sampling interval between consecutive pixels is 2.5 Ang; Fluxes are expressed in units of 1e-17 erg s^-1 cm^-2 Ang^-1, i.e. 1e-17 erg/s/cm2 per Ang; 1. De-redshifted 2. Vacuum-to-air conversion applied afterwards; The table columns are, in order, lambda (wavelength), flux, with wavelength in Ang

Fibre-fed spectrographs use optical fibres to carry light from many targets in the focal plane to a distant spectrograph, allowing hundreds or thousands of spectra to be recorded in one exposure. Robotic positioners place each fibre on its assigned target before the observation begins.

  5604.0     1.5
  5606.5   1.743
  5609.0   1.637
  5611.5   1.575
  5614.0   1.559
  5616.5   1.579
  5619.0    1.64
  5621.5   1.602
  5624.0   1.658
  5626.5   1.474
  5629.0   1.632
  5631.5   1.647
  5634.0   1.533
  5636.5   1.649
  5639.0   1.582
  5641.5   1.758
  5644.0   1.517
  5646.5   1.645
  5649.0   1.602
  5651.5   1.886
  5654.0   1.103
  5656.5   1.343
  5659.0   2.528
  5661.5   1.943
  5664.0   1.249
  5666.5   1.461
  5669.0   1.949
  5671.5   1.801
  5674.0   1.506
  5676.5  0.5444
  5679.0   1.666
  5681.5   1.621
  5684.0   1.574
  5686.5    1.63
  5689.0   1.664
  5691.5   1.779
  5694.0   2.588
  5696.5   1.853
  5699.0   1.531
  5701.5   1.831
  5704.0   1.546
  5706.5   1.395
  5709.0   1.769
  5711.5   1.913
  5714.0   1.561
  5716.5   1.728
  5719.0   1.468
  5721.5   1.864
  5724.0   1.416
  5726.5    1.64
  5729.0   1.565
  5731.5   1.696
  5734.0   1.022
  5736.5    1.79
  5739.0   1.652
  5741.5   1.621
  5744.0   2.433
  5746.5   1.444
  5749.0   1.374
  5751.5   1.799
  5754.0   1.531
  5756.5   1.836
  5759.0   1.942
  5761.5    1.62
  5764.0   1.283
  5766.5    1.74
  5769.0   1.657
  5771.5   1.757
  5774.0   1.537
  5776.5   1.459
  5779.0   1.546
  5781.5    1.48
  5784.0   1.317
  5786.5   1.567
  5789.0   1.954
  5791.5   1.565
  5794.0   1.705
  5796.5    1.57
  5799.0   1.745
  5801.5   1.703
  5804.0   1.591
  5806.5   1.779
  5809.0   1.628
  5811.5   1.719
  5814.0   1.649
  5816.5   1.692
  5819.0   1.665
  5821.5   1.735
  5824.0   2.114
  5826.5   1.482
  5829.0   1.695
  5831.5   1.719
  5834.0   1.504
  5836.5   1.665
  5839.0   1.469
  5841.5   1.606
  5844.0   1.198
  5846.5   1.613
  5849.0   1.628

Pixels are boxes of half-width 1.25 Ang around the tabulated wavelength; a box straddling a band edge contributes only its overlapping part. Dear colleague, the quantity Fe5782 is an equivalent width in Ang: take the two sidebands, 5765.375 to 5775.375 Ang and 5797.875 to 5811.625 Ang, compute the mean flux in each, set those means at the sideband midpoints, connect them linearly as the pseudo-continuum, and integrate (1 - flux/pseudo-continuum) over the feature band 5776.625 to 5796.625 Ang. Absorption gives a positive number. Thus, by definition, 1.2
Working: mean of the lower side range 1.67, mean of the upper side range 1.69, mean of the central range 1.58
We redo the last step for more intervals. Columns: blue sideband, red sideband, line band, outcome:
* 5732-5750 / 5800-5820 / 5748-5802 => 1.0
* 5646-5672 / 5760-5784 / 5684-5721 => -2.2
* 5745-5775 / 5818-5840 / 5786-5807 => -0.4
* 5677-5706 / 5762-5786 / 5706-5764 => -1.2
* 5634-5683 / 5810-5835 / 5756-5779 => 0.4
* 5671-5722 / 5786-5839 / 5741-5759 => -0.8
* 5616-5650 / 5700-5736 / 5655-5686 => 0.2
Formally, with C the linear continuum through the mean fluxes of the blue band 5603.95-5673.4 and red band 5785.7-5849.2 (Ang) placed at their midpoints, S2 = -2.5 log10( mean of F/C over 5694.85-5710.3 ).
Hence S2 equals -0.02 mag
